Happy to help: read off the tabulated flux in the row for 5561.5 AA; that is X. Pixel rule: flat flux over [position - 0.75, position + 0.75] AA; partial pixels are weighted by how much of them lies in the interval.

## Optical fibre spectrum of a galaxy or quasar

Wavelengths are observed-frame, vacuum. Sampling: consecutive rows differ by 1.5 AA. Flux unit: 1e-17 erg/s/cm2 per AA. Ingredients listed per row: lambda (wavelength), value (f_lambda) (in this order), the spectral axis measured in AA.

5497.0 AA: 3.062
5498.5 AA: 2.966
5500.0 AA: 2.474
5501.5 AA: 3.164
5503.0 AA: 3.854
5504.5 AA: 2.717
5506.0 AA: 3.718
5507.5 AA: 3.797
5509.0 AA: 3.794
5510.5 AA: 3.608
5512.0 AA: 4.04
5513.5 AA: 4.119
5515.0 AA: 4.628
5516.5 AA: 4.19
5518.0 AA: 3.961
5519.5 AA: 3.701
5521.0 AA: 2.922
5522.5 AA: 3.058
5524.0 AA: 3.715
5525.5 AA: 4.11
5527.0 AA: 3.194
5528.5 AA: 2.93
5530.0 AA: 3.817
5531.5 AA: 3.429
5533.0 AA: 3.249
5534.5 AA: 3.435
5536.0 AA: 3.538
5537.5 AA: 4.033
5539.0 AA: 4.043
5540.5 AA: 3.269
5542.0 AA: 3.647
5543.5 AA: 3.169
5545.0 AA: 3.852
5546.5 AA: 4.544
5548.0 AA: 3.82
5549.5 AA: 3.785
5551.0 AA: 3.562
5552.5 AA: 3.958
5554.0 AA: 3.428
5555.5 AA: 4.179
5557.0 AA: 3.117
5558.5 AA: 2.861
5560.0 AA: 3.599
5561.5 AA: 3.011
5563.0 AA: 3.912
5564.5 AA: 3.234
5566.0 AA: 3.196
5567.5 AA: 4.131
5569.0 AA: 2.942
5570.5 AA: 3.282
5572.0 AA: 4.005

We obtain 3.011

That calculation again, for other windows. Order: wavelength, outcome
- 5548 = 3.82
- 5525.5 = 4.11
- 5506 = 3.718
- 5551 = 3.562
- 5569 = 2.942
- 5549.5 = 3.785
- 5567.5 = 4.131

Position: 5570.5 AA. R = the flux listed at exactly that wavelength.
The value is 3.282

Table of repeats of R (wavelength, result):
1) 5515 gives 4.628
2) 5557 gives 3.117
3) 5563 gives 3.912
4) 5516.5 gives 4.19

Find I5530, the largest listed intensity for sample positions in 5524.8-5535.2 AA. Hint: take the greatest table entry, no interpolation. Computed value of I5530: 4.11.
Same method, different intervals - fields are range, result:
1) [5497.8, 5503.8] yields 3.854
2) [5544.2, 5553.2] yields 4.544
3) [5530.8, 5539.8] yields 4.043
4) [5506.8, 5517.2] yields 4.628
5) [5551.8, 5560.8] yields 4.179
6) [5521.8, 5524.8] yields 3.715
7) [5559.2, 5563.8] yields 3.912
